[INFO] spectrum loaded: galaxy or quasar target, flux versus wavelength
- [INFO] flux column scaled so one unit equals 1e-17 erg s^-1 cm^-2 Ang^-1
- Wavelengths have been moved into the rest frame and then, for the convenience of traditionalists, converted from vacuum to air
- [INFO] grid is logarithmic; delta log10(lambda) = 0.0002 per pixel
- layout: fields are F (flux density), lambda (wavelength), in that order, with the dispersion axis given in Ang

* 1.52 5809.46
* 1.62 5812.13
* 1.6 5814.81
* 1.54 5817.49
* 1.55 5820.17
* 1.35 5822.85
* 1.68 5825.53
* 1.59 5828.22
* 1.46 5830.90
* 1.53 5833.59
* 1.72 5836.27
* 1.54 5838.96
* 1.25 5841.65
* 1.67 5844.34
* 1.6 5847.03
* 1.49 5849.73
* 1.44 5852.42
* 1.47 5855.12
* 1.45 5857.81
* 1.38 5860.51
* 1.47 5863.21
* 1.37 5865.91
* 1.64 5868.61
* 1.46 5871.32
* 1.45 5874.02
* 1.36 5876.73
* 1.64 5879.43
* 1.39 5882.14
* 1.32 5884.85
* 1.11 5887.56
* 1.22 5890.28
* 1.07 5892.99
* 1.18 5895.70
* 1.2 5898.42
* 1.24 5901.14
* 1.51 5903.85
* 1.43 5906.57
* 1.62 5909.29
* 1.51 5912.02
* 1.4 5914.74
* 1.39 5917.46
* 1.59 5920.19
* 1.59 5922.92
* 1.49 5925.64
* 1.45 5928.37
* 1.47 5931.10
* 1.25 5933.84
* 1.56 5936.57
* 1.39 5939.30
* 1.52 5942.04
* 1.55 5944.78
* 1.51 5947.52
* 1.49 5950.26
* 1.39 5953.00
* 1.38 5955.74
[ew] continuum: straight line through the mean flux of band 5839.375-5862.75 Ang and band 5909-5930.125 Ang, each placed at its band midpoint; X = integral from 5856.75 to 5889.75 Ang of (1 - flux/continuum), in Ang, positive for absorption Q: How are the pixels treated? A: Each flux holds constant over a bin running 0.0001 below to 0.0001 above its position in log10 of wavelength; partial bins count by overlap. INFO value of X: 1.5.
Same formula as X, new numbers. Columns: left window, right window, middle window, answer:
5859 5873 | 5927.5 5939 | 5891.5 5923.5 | 1.16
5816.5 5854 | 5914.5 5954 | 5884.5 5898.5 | 3.04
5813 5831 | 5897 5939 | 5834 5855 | -0.06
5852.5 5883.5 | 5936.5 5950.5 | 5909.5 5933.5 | 0.08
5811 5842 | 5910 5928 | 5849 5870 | 0.89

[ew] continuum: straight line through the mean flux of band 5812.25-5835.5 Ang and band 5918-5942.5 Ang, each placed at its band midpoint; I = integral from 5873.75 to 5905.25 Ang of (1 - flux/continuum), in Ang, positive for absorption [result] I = 4.2 Ang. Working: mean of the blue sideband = 1.55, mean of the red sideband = 1.47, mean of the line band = 1.3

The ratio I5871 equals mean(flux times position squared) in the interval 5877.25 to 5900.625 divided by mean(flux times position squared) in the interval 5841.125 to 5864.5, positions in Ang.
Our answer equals 0.87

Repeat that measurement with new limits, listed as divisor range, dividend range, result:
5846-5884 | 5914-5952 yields 1.03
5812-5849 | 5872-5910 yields 0.88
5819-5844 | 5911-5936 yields 0.99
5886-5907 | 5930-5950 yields 1.20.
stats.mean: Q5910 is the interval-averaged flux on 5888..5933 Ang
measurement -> 1.39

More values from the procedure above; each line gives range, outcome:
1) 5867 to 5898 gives 1.34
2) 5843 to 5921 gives 1.41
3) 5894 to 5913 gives 1.38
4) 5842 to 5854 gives 1.52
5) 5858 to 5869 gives 1.45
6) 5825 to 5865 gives 1.51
